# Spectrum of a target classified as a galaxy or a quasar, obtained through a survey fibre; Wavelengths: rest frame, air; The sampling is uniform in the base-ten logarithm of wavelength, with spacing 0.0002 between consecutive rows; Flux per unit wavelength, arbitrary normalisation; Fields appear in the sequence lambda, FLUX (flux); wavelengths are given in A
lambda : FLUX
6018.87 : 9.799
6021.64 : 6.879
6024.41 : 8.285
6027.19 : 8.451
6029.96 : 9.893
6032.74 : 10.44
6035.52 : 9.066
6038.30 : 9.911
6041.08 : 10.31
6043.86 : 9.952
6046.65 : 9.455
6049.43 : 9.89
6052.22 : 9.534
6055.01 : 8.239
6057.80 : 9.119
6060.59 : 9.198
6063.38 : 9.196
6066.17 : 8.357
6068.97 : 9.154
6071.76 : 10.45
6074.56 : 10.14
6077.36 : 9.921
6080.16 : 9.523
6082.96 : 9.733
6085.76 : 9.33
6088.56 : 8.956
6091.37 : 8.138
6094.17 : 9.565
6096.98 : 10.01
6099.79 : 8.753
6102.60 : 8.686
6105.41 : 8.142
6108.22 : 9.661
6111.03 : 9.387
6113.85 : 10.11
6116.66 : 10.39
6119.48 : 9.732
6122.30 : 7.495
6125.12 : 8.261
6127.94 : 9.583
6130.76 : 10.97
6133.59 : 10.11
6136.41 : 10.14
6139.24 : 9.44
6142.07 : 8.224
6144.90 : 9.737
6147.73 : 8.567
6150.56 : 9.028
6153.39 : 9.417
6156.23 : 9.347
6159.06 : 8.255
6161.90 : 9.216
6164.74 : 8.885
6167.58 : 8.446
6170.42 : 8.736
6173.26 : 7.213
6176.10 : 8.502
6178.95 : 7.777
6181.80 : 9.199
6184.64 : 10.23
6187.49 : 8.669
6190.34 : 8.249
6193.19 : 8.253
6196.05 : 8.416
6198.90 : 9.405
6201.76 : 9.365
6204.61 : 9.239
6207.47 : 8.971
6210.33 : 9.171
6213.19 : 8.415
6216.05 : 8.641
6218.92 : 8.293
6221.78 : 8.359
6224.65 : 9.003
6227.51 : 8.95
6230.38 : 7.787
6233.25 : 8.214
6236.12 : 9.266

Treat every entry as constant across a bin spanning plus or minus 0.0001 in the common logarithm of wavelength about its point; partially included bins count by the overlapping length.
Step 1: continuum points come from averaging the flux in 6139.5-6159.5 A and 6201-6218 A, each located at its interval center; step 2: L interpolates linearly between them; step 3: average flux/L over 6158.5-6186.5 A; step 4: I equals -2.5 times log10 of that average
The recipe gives 0.039 mag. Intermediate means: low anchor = 9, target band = 8.66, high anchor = 8.93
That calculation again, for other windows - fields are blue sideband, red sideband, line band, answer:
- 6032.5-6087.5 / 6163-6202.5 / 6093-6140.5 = -0.04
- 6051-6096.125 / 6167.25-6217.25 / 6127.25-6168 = -0.04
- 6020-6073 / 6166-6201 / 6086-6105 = 0.00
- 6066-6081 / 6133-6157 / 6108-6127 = 0.02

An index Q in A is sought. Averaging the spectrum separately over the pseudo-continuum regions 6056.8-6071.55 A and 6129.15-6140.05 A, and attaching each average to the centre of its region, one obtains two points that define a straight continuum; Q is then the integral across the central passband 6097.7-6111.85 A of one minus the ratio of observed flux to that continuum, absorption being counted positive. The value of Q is 1.1 A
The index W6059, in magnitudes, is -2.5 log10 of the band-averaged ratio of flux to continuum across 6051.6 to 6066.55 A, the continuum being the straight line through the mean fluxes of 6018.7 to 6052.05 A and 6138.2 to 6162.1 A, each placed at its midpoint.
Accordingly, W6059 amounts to 0.040 mag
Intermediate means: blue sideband 9.35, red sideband 9.01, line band 8.95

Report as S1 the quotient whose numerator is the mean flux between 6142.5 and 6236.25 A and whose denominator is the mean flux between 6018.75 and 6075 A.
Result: 0.9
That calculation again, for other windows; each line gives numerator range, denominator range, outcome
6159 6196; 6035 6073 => 0.91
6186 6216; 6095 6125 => 0.96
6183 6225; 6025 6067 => 0.94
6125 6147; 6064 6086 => 1.00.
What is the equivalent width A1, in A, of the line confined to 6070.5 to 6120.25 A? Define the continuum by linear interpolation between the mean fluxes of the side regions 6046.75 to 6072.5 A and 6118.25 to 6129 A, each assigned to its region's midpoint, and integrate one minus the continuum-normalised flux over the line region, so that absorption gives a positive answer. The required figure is -3.0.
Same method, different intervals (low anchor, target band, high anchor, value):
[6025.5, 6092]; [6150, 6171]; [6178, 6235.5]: 0.10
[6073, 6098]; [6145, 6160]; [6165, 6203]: -0.16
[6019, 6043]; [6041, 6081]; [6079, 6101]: -1.03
